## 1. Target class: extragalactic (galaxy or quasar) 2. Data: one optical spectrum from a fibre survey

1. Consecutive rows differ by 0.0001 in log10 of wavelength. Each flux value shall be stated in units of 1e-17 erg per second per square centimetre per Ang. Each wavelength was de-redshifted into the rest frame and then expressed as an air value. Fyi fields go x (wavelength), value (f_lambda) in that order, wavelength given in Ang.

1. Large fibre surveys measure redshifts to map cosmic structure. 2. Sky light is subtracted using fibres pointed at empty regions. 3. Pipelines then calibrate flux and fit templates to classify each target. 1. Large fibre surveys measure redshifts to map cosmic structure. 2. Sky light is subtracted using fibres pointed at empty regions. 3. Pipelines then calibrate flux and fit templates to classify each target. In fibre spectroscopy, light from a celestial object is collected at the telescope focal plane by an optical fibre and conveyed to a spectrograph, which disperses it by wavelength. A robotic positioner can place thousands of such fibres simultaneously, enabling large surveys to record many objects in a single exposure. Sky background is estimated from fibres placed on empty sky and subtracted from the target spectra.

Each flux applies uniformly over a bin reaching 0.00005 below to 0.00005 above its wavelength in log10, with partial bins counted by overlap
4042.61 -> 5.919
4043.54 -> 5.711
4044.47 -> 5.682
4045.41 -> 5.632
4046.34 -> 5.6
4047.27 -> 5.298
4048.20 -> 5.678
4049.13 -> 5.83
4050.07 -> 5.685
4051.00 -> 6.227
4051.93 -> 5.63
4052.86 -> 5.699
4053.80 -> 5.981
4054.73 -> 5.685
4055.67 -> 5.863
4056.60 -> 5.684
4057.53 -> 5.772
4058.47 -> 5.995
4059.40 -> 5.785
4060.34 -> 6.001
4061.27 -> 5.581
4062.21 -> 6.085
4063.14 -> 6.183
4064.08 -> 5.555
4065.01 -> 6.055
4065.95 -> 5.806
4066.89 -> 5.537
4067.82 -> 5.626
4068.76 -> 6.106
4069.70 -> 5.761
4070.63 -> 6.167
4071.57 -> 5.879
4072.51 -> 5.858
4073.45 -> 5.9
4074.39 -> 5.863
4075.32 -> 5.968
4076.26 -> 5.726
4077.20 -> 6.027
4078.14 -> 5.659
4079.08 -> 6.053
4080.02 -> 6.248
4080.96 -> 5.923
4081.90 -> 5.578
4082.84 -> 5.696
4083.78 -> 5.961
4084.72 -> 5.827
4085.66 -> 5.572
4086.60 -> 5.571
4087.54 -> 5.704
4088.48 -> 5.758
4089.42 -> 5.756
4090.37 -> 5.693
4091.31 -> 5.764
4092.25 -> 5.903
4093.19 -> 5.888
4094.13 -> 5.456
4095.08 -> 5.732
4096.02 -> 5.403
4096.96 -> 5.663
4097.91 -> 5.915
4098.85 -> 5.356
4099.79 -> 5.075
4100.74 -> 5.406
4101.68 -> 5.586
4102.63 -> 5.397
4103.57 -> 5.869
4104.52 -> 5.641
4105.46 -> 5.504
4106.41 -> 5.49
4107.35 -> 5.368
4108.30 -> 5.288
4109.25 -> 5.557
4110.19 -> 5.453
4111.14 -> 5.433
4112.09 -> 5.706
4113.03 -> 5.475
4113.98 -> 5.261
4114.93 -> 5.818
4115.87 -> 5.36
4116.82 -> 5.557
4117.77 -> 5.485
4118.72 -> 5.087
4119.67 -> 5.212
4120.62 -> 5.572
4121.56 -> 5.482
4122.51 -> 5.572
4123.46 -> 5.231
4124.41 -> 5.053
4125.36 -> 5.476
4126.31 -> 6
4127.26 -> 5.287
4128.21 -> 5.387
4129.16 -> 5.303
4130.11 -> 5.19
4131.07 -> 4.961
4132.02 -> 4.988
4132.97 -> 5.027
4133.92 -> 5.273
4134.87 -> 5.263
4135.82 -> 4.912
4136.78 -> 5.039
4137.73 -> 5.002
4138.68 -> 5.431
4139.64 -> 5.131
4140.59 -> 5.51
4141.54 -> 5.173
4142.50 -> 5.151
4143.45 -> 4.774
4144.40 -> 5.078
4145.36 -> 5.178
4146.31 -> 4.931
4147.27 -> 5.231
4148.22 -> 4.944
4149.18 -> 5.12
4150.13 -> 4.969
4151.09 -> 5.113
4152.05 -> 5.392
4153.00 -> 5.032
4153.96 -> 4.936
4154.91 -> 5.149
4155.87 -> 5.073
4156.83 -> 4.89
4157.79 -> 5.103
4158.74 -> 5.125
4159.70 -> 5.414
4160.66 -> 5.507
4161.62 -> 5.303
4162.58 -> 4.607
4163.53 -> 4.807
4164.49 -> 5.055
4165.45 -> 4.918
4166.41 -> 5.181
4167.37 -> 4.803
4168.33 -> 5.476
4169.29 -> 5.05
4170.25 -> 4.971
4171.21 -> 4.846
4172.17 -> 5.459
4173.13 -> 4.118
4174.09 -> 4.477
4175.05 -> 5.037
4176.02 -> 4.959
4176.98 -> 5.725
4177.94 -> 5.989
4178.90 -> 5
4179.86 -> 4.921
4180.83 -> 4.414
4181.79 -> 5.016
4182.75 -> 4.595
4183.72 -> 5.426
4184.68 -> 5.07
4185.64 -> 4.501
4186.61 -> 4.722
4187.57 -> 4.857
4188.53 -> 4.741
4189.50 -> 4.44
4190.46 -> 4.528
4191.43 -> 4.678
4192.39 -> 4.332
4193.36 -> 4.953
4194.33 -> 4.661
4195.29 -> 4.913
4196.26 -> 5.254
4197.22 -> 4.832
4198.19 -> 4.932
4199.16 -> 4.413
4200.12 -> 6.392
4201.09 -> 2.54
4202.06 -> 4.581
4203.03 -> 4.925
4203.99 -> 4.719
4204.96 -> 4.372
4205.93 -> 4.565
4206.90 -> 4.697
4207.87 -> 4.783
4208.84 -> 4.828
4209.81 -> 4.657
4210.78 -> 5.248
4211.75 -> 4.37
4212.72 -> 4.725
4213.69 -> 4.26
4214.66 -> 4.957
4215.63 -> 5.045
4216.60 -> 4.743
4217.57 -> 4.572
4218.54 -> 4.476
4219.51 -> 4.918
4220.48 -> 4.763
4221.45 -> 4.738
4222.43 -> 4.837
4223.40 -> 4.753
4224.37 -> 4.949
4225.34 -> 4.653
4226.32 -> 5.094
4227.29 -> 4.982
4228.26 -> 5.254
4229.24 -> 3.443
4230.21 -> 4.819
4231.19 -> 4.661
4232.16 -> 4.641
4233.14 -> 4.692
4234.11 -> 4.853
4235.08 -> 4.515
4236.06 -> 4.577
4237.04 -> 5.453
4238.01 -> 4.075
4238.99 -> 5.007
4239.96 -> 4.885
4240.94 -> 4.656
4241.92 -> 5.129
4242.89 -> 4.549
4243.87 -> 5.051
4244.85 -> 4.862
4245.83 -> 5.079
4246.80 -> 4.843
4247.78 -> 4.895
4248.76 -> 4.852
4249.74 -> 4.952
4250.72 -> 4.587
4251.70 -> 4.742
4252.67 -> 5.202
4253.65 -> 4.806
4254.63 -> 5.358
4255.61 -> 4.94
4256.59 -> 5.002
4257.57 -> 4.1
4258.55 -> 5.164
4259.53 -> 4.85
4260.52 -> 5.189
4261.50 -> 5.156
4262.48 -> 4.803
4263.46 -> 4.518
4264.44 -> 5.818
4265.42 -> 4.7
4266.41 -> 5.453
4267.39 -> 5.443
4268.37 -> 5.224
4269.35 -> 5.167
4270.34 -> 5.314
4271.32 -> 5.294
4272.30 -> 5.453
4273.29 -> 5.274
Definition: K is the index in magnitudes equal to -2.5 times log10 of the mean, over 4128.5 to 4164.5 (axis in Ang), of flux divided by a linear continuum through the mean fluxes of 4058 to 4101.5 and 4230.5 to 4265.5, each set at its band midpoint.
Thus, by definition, 0.064 mag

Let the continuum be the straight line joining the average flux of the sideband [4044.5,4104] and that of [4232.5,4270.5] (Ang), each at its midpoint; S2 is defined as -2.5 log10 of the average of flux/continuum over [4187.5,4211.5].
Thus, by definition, 0.10 mag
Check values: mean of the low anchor 5.76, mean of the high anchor 4.93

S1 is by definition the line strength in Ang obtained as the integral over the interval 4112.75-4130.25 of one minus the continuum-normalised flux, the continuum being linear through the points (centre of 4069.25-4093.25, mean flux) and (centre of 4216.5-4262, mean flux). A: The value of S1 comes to 0.5 Ang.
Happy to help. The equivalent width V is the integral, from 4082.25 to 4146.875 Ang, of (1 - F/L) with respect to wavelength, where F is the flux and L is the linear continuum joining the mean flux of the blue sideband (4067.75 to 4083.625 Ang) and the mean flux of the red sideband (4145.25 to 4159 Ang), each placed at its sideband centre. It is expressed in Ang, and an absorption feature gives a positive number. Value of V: 0.61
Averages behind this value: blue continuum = 5.89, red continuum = 5.08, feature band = 5.43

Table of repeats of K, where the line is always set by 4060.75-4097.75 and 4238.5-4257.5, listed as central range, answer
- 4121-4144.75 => 0.06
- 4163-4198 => 0.08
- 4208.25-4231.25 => 0.07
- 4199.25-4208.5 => 0.12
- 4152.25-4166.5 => 0.06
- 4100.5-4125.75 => 0.03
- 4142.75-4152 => 0.08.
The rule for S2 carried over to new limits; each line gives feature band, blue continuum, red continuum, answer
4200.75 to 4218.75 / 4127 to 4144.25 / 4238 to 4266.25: 0.090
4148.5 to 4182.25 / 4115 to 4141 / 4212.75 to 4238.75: 0.005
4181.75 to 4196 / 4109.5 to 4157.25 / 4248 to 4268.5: 0.081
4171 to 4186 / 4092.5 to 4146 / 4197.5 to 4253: 0.010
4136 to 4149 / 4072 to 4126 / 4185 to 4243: 0.034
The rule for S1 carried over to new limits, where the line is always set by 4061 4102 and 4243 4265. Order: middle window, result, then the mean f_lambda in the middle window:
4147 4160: 0.8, 5.1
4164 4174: 0.7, 4.97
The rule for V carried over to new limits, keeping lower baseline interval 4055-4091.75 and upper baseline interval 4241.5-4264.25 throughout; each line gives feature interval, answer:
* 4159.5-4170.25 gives 0.6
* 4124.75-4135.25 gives 0.5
